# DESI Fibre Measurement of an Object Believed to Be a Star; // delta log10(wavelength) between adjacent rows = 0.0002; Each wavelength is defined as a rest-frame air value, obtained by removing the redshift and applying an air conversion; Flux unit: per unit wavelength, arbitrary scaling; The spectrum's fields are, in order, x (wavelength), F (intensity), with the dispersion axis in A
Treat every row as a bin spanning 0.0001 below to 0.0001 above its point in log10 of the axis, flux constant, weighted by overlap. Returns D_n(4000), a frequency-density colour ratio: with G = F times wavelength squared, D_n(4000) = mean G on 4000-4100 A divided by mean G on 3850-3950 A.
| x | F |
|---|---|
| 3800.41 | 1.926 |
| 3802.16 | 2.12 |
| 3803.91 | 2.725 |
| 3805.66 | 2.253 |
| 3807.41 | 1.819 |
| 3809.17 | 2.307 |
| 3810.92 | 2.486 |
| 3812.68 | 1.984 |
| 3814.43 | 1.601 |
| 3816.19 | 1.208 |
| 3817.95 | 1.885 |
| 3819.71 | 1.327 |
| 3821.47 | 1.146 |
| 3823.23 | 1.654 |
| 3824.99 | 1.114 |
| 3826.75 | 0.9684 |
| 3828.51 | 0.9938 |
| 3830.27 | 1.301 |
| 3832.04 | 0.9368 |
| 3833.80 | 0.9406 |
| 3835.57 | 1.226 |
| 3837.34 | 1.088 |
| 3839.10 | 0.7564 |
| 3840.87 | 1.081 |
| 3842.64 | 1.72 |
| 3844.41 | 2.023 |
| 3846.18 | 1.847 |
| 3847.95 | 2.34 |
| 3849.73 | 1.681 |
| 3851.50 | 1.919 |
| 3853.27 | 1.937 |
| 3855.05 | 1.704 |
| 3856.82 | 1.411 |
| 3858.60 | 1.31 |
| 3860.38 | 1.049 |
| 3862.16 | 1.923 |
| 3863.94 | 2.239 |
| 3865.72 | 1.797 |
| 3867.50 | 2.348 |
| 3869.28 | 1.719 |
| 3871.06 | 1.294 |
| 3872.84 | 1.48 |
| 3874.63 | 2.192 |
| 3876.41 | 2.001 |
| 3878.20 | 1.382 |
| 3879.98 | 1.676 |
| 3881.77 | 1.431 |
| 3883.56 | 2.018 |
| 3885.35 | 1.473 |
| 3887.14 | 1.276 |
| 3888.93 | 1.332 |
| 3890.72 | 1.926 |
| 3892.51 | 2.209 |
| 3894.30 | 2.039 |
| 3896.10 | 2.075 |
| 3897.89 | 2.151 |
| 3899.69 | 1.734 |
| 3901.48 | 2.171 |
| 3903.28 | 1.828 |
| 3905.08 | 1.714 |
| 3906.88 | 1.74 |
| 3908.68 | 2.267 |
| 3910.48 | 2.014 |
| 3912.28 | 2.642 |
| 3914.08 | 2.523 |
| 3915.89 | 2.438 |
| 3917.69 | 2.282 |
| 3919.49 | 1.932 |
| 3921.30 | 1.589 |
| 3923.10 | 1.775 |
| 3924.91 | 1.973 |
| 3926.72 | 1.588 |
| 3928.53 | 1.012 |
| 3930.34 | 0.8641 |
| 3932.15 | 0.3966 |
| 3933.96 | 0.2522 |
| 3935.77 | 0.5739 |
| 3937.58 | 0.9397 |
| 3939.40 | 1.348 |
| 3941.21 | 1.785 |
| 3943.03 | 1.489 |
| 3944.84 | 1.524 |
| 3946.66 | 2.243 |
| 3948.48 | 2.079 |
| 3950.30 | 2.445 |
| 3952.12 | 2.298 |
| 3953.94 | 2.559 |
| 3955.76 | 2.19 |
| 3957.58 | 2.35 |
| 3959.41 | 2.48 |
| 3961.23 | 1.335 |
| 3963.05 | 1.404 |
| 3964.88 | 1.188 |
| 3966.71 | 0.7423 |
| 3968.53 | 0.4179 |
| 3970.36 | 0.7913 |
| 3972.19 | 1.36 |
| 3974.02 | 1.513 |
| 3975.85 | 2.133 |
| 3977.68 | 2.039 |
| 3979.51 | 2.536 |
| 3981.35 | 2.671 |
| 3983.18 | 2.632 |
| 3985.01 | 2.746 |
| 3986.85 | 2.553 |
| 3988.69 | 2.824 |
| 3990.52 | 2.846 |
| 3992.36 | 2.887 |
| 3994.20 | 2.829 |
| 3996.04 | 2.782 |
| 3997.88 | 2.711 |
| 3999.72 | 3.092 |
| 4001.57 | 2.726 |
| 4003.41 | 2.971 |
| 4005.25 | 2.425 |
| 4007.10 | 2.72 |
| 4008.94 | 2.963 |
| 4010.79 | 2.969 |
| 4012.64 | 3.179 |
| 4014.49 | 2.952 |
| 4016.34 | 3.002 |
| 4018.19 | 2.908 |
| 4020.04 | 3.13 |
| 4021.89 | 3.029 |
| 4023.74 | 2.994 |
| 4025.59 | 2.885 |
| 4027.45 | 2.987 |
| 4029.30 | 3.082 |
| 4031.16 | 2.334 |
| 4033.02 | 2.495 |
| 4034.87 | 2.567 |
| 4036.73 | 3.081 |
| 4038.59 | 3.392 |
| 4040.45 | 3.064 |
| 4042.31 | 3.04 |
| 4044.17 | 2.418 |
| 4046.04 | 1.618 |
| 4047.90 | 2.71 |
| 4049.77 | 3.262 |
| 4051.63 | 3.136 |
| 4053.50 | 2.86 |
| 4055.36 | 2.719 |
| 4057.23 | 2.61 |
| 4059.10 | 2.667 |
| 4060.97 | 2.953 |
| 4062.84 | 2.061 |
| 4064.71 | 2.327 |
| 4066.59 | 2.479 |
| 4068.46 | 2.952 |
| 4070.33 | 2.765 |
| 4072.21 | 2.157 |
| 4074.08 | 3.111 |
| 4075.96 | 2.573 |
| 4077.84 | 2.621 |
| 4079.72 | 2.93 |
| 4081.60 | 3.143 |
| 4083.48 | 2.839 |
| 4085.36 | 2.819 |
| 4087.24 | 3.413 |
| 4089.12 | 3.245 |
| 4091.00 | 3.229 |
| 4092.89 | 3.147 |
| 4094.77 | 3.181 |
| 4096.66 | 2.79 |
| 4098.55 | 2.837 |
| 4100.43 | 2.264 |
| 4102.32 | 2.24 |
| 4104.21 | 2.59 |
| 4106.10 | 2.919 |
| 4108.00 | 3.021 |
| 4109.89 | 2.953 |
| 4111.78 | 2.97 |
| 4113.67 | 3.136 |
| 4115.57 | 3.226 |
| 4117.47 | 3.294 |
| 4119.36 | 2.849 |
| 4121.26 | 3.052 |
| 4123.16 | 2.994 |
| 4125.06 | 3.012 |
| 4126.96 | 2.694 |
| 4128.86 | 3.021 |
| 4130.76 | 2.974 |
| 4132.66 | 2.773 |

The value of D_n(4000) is 1.79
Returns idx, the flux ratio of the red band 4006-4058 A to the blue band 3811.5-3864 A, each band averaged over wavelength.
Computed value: 1.94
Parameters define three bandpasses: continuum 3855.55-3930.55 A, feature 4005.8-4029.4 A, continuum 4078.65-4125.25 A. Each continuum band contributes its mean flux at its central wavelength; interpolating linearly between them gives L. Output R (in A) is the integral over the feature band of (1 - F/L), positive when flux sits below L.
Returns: -4.5 A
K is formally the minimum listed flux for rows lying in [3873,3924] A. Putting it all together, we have 1.276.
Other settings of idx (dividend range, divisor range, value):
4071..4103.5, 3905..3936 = 1.72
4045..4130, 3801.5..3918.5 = 1.62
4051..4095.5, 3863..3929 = 1.51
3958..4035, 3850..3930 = 1.34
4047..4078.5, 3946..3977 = 1.56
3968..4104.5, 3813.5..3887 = 1.75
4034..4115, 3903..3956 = 1.62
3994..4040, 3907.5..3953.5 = 1.70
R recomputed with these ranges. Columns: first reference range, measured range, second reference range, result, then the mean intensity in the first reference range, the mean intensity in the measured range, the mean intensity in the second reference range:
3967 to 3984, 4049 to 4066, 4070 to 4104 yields -1.2 A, 1.75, 2.72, 2.85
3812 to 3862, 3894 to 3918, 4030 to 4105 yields -3.6 A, 1.44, 2.11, 2.77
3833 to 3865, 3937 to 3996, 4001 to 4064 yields 9.6 A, 1.57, 1.99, 2.82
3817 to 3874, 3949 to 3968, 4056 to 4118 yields 2.2 A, 1.51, 1.87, 2.83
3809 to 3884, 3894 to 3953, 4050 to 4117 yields 6.9 A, 1.58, 1.75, 2.83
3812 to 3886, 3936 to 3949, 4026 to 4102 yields 3.3 A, 1.55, 1.56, 2.79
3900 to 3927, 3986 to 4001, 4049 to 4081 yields -2.6 A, 2.04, 2.81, 2.72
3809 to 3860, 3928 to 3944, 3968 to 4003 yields 8.6 A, 1.5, 0.964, 2.35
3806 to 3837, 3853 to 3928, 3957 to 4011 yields -1.7 A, 1.47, 1.84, 2.25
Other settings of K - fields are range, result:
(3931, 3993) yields 0.2522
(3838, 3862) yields 0.7564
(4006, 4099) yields 1.618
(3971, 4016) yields 1.36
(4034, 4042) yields 2.567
